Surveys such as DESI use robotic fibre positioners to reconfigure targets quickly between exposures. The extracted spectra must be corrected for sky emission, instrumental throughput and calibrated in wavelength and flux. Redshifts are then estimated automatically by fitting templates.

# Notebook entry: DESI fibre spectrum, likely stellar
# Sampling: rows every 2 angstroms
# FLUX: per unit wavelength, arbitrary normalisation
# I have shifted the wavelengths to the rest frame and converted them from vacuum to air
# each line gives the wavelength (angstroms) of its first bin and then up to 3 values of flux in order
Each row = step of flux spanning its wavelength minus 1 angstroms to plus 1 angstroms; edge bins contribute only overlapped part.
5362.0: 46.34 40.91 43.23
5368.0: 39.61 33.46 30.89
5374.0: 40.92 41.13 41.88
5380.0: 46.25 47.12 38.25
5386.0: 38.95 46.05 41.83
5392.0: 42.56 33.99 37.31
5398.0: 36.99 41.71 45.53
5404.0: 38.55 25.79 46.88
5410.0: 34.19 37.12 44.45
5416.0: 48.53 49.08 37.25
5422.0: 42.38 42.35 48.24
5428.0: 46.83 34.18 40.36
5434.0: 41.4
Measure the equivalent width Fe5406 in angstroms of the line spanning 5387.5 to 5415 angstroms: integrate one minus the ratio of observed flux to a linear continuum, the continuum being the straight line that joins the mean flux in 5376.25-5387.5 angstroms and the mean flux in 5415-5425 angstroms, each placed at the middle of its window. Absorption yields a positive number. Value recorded 2.5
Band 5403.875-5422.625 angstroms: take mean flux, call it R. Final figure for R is 40.5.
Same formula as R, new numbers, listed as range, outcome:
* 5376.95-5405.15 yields 41.1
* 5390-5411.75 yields 38.5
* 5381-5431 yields 41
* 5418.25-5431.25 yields 42.3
